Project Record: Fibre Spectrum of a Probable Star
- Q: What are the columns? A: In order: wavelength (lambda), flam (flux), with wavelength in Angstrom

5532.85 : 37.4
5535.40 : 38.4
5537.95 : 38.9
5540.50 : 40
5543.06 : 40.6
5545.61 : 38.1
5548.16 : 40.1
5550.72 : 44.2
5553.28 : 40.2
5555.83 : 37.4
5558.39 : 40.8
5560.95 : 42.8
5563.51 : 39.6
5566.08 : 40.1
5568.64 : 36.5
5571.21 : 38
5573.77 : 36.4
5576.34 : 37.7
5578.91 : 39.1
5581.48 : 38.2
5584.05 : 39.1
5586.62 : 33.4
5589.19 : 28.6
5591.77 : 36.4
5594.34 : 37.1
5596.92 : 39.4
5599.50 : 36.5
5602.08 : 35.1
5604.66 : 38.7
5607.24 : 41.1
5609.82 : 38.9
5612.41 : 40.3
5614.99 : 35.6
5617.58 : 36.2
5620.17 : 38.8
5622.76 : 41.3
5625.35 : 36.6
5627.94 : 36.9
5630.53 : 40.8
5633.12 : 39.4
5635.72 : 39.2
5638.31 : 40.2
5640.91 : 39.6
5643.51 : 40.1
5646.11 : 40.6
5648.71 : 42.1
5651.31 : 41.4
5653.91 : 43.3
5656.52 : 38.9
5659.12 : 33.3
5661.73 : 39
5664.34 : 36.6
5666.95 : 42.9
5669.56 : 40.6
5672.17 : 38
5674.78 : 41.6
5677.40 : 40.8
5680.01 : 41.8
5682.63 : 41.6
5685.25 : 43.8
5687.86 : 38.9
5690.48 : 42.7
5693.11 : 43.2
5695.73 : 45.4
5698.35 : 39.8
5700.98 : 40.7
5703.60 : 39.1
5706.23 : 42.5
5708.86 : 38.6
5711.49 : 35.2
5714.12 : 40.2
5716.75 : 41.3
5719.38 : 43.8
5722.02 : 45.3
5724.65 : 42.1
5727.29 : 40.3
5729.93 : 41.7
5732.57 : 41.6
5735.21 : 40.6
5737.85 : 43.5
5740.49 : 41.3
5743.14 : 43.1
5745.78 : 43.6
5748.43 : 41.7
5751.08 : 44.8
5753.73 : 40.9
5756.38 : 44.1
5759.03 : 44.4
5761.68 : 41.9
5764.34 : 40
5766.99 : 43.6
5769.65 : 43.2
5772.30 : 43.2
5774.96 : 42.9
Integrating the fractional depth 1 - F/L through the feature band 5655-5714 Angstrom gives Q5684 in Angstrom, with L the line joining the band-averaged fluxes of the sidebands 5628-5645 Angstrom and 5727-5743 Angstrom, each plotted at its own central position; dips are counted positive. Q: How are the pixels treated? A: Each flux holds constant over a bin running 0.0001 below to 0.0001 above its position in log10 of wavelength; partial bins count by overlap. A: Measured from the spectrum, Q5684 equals 0.6 Angstrom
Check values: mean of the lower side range 39.7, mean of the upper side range 41.7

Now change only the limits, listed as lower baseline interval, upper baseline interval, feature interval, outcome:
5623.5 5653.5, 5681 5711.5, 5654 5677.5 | 0.7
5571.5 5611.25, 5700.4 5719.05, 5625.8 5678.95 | -1.7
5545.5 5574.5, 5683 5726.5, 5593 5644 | 2.3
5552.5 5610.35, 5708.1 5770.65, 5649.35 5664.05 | 0.2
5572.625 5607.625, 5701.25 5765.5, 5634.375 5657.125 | -1.1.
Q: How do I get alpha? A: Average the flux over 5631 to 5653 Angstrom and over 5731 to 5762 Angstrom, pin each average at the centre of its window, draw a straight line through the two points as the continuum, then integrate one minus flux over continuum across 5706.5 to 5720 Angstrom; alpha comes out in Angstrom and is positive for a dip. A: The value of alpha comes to 0.7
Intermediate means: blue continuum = 40.4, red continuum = 42.6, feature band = 39.8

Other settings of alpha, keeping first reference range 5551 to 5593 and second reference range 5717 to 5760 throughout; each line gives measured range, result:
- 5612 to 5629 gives 0.62 Angstrom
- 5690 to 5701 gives -0.30 Angstrom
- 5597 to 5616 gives 0.36 Angstrom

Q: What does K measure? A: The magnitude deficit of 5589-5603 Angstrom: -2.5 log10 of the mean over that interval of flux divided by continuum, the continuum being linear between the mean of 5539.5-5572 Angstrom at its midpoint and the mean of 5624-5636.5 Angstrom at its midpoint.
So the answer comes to 0.090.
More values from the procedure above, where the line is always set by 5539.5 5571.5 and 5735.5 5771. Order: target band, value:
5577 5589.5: 0.11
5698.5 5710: 0.05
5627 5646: 0.04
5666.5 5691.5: 0.01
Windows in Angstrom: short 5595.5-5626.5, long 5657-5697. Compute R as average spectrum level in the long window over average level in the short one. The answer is 1.06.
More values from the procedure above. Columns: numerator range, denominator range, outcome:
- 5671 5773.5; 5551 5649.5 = 1.09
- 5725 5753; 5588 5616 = 1.14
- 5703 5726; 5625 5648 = 1.04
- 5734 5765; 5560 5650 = 1.11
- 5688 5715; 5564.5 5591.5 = 1.11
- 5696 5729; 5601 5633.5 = 1.06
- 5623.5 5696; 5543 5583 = 1.02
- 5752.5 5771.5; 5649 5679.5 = 1.07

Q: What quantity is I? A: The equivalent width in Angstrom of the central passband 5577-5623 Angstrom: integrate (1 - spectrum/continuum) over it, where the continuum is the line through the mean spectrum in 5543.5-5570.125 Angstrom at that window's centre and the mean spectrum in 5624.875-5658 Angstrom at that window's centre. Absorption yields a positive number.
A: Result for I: 3.0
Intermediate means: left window 40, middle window 37.3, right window 40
